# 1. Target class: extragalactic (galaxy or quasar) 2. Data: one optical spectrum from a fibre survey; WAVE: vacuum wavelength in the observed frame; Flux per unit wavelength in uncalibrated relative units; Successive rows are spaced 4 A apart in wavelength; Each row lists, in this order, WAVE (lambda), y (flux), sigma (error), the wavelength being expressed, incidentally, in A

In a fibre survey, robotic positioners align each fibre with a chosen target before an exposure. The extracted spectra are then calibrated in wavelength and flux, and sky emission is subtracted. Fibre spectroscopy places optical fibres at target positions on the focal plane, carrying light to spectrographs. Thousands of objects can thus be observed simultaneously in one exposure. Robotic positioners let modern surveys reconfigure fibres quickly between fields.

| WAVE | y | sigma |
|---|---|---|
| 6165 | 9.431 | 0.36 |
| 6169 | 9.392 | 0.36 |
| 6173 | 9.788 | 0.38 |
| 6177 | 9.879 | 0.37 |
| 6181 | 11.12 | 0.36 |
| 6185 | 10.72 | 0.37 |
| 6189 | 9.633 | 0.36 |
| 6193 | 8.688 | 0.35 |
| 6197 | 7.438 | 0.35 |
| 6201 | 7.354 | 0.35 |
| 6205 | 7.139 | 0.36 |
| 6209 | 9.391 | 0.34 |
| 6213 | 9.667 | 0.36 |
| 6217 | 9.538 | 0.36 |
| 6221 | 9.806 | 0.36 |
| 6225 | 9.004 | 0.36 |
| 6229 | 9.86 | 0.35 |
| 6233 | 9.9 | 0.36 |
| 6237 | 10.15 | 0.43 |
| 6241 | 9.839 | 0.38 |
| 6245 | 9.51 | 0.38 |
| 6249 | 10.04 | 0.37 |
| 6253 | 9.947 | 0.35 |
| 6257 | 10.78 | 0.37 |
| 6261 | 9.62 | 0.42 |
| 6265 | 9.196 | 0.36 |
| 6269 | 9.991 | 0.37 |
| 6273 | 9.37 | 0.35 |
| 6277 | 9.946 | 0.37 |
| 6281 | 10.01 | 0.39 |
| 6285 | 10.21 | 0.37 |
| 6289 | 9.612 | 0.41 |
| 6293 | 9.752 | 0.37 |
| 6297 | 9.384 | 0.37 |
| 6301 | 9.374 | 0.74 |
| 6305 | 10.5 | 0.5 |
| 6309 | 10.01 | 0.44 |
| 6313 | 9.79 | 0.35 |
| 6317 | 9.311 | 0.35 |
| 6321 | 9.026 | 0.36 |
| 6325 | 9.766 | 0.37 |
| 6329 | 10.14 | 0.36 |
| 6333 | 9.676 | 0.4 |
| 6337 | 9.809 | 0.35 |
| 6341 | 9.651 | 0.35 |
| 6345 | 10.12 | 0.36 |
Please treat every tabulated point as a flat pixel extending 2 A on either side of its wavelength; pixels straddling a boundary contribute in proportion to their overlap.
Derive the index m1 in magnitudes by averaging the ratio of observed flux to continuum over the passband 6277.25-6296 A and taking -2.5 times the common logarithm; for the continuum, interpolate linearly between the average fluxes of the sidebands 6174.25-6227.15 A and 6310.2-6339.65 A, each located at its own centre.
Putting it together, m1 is -0.04 mag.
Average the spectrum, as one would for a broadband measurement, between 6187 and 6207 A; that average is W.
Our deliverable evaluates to 8.05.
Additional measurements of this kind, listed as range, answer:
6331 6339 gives 9.74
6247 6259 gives 10.3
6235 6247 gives 9.83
